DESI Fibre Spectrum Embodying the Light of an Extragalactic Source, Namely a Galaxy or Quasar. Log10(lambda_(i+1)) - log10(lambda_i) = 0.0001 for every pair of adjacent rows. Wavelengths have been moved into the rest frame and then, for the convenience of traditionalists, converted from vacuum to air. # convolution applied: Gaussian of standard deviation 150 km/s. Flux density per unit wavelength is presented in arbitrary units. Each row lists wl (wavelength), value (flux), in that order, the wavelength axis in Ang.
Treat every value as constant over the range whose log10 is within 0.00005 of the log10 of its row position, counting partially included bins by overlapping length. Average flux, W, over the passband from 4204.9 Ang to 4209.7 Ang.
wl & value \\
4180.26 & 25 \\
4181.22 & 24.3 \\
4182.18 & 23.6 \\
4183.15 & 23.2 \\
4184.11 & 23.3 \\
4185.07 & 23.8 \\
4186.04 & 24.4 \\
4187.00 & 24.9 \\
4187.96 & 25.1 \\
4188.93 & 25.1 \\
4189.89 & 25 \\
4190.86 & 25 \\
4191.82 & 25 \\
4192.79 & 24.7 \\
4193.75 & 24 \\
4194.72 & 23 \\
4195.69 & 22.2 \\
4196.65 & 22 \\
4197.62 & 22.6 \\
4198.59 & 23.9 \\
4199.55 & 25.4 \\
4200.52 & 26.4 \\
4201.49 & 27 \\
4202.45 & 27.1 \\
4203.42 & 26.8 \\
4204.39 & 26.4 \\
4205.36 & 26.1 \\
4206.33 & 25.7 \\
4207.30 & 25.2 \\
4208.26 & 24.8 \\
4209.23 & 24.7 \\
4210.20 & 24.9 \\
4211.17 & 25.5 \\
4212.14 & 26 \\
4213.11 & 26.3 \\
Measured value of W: 25.3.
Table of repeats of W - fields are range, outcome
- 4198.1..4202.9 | 26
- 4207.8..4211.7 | 25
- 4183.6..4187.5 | 24.2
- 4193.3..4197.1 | 22.8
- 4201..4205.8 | 26.7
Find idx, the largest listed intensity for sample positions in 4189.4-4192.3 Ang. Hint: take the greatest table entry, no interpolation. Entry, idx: 25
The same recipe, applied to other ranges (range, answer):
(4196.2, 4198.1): 22.6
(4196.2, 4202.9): 27.1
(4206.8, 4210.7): 25.2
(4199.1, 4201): 26.4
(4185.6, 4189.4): 25.1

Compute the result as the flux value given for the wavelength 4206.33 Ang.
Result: 25.7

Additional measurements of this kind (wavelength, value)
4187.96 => 25.1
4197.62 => 22.6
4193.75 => 24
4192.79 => 24.7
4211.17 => 25.5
